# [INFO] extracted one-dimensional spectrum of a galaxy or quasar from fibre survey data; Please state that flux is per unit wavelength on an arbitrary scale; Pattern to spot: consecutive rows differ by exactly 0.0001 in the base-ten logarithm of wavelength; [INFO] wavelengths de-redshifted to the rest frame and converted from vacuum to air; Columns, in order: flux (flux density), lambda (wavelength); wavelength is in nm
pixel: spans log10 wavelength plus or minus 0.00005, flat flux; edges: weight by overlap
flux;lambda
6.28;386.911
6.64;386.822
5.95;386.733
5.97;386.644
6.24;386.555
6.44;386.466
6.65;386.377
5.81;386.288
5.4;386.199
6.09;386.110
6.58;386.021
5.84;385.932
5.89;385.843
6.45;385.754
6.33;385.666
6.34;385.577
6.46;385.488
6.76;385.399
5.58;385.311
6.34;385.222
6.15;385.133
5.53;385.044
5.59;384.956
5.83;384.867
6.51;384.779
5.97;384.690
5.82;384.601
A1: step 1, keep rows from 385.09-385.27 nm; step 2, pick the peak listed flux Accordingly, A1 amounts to 6.34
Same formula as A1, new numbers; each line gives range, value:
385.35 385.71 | 6.76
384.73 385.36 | 6.51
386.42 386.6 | 6.44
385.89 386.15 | 6.58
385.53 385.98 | 6.45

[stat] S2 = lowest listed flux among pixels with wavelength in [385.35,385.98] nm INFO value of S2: 5.84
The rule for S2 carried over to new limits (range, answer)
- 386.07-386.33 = 5.4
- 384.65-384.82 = 5.97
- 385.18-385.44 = 5.58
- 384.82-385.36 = 5.53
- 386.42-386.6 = 6.24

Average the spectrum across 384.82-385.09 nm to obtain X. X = 5.67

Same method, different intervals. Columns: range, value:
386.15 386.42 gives 5.95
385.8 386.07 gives 6.1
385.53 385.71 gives 6.34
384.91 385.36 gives 5.85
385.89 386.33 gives 5.94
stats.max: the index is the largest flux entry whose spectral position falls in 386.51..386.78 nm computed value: 6.24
